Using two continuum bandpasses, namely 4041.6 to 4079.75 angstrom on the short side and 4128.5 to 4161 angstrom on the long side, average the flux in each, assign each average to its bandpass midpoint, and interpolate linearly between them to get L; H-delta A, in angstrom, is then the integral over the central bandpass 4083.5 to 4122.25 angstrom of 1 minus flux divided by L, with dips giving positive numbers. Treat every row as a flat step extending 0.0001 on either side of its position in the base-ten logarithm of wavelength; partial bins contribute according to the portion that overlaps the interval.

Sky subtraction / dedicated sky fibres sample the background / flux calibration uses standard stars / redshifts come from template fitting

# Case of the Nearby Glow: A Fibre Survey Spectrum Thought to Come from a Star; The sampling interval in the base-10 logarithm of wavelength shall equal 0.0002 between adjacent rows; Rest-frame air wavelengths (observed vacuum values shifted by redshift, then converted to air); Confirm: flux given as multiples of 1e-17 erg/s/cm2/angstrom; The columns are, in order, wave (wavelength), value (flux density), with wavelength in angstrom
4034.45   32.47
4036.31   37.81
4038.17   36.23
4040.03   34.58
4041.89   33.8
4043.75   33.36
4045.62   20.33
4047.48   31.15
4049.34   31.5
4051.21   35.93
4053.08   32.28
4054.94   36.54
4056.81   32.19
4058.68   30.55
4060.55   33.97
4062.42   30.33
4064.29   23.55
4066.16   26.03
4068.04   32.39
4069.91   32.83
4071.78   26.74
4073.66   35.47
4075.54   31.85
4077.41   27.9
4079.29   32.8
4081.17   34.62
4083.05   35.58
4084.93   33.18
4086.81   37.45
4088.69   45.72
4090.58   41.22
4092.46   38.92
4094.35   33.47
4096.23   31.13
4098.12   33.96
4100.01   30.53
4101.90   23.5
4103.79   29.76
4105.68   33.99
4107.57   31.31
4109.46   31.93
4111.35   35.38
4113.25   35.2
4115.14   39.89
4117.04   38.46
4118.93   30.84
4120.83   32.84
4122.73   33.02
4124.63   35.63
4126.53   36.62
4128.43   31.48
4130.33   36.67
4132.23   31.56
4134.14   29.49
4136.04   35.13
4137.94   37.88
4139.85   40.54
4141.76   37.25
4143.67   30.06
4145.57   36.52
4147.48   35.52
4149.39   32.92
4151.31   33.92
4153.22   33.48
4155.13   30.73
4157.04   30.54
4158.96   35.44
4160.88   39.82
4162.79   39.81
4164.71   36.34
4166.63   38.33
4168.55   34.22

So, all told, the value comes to -2.14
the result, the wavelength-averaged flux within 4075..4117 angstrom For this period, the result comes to 34.2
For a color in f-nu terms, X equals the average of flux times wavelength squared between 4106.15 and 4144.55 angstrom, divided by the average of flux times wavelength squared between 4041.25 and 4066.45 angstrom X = 1.16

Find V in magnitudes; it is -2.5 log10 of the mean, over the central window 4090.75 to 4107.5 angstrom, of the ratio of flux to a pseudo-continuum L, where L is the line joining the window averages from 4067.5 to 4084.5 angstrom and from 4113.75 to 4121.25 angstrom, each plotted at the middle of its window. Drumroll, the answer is 0.060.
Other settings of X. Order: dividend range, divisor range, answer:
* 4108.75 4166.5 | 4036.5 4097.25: 1.09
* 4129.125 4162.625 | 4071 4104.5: 1.06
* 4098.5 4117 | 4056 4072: 1.12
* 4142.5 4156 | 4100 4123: 1.03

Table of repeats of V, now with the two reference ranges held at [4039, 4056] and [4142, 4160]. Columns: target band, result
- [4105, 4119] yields -0.062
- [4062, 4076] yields 0.092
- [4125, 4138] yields -0.025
